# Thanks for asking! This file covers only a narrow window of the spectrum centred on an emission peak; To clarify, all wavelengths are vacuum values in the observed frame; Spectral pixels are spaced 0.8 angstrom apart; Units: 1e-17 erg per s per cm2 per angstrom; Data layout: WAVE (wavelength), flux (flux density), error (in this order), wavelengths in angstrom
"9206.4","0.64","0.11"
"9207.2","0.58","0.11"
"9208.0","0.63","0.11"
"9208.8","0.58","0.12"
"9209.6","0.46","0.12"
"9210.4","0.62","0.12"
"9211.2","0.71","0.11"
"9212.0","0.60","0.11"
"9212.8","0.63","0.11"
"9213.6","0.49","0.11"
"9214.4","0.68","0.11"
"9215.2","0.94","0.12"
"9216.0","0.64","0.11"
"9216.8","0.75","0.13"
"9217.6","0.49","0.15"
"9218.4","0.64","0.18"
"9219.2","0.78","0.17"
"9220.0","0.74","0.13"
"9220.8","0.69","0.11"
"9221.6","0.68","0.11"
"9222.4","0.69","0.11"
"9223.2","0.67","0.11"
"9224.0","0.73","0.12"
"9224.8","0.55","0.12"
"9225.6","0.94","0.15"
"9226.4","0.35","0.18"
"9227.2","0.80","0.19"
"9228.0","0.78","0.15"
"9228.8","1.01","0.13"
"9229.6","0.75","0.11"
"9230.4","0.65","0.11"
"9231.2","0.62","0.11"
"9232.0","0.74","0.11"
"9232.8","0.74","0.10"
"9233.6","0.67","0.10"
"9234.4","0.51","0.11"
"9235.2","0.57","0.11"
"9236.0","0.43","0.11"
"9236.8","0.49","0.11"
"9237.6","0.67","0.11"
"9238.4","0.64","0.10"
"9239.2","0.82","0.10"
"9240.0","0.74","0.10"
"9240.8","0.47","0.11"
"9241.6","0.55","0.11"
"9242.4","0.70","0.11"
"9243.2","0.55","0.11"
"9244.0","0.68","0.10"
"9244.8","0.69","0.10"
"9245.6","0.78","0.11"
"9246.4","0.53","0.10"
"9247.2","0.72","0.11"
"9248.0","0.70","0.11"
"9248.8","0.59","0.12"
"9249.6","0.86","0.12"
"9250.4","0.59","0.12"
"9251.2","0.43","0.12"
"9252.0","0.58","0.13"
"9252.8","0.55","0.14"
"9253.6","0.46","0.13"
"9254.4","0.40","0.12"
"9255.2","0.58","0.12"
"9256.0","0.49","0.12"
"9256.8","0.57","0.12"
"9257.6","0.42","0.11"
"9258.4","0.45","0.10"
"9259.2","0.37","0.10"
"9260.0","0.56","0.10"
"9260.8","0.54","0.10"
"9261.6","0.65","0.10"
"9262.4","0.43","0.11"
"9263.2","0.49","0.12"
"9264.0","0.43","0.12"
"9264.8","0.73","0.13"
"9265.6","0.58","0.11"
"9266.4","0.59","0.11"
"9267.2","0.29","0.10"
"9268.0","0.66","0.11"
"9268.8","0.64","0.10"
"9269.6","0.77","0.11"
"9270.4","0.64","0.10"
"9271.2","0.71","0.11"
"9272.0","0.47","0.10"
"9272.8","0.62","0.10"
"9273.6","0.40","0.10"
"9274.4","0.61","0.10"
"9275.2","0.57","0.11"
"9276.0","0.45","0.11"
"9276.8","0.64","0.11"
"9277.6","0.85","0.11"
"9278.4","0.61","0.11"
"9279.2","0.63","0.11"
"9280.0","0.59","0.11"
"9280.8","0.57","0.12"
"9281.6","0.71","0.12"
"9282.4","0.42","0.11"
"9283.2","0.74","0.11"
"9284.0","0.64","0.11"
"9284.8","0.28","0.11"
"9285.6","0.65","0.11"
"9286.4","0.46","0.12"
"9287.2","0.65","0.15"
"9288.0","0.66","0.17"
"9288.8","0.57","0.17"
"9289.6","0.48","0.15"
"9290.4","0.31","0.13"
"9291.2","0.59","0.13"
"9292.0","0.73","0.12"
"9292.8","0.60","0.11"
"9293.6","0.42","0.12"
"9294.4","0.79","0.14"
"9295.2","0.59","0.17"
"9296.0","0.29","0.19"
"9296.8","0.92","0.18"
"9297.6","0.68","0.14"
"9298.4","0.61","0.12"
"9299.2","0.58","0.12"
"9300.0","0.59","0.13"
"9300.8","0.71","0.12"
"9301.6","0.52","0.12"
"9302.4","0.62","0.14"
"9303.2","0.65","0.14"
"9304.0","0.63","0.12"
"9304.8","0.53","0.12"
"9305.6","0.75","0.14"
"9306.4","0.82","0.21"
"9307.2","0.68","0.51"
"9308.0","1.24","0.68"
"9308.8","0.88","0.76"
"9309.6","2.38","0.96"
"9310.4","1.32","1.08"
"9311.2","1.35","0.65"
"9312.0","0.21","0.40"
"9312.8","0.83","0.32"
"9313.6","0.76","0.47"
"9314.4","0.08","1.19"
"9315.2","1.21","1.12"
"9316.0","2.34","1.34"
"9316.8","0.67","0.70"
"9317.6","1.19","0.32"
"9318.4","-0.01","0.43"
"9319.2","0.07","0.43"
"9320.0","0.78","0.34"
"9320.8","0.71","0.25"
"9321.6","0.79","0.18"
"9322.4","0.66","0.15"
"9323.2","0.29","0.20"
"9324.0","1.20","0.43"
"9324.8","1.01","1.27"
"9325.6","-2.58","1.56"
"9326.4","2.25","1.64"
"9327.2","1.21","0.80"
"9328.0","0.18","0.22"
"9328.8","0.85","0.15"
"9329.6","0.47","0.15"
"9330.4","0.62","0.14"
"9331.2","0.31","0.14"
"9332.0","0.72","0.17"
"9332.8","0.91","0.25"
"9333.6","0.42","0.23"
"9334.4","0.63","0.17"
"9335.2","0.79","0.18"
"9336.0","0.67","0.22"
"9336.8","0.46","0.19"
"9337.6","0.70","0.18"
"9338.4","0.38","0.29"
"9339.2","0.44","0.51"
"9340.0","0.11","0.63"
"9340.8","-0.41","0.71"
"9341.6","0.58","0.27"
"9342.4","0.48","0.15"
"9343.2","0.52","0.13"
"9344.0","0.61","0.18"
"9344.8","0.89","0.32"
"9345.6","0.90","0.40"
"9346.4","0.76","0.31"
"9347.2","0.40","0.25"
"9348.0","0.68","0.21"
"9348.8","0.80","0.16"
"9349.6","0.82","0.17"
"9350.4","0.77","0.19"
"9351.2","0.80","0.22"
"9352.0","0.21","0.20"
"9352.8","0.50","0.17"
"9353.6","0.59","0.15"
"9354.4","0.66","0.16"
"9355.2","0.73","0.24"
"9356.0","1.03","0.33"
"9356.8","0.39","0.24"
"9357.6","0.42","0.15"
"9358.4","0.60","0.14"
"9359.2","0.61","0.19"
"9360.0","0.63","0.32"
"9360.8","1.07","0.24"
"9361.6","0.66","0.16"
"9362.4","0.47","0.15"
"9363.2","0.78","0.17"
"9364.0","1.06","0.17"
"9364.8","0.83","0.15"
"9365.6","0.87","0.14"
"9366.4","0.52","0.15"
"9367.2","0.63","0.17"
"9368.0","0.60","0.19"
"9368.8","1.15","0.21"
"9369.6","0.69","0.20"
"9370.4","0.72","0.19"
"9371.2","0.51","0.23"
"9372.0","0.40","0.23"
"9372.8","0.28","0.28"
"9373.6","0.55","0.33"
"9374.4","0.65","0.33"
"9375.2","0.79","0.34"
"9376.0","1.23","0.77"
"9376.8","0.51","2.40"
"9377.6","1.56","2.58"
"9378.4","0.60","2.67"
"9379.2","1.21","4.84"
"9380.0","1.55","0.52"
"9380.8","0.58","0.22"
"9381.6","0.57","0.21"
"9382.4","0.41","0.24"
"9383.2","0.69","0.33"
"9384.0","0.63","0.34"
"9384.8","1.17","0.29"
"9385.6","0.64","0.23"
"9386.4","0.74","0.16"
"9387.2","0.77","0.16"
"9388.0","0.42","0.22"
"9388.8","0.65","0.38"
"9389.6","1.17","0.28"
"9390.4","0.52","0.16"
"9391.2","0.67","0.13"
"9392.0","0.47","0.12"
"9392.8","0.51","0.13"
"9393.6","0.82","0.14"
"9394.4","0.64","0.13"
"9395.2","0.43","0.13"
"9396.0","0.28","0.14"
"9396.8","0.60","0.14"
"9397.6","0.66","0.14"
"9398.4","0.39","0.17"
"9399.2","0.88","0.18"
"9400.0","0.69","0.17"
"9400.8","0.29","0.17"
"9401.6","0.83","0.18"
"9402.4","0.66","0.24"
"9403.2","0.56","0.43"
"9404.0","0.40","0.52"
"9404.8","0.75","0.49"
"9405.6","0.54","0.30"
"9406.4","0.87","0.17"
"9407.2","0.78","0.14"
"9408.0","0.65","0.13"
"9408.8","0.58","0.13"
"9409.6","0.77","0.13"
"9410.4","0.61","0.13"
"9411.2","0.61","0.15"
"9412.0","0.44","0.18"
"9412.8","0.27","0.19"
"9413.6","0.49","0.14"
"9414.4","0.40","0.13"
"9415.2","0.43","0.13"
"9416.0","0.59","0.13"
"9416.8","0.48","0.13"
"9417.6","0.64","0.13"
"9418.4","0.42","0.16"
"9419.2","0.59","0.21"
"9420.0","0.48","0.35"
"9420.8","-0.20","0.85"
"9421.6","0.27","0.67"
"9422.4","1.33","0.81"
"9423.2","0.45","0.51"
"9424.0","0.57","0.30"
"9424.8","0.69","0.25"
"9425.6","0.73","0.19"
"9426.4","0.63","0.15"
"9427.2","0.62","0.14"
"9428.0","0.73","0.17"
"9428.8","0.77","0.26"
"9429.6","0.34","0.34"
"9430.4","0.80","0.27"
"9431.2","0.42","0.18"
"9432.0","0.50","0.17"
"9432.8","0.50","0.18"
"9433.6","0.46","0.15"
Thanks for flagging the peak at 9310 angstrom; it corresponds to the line [O III]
